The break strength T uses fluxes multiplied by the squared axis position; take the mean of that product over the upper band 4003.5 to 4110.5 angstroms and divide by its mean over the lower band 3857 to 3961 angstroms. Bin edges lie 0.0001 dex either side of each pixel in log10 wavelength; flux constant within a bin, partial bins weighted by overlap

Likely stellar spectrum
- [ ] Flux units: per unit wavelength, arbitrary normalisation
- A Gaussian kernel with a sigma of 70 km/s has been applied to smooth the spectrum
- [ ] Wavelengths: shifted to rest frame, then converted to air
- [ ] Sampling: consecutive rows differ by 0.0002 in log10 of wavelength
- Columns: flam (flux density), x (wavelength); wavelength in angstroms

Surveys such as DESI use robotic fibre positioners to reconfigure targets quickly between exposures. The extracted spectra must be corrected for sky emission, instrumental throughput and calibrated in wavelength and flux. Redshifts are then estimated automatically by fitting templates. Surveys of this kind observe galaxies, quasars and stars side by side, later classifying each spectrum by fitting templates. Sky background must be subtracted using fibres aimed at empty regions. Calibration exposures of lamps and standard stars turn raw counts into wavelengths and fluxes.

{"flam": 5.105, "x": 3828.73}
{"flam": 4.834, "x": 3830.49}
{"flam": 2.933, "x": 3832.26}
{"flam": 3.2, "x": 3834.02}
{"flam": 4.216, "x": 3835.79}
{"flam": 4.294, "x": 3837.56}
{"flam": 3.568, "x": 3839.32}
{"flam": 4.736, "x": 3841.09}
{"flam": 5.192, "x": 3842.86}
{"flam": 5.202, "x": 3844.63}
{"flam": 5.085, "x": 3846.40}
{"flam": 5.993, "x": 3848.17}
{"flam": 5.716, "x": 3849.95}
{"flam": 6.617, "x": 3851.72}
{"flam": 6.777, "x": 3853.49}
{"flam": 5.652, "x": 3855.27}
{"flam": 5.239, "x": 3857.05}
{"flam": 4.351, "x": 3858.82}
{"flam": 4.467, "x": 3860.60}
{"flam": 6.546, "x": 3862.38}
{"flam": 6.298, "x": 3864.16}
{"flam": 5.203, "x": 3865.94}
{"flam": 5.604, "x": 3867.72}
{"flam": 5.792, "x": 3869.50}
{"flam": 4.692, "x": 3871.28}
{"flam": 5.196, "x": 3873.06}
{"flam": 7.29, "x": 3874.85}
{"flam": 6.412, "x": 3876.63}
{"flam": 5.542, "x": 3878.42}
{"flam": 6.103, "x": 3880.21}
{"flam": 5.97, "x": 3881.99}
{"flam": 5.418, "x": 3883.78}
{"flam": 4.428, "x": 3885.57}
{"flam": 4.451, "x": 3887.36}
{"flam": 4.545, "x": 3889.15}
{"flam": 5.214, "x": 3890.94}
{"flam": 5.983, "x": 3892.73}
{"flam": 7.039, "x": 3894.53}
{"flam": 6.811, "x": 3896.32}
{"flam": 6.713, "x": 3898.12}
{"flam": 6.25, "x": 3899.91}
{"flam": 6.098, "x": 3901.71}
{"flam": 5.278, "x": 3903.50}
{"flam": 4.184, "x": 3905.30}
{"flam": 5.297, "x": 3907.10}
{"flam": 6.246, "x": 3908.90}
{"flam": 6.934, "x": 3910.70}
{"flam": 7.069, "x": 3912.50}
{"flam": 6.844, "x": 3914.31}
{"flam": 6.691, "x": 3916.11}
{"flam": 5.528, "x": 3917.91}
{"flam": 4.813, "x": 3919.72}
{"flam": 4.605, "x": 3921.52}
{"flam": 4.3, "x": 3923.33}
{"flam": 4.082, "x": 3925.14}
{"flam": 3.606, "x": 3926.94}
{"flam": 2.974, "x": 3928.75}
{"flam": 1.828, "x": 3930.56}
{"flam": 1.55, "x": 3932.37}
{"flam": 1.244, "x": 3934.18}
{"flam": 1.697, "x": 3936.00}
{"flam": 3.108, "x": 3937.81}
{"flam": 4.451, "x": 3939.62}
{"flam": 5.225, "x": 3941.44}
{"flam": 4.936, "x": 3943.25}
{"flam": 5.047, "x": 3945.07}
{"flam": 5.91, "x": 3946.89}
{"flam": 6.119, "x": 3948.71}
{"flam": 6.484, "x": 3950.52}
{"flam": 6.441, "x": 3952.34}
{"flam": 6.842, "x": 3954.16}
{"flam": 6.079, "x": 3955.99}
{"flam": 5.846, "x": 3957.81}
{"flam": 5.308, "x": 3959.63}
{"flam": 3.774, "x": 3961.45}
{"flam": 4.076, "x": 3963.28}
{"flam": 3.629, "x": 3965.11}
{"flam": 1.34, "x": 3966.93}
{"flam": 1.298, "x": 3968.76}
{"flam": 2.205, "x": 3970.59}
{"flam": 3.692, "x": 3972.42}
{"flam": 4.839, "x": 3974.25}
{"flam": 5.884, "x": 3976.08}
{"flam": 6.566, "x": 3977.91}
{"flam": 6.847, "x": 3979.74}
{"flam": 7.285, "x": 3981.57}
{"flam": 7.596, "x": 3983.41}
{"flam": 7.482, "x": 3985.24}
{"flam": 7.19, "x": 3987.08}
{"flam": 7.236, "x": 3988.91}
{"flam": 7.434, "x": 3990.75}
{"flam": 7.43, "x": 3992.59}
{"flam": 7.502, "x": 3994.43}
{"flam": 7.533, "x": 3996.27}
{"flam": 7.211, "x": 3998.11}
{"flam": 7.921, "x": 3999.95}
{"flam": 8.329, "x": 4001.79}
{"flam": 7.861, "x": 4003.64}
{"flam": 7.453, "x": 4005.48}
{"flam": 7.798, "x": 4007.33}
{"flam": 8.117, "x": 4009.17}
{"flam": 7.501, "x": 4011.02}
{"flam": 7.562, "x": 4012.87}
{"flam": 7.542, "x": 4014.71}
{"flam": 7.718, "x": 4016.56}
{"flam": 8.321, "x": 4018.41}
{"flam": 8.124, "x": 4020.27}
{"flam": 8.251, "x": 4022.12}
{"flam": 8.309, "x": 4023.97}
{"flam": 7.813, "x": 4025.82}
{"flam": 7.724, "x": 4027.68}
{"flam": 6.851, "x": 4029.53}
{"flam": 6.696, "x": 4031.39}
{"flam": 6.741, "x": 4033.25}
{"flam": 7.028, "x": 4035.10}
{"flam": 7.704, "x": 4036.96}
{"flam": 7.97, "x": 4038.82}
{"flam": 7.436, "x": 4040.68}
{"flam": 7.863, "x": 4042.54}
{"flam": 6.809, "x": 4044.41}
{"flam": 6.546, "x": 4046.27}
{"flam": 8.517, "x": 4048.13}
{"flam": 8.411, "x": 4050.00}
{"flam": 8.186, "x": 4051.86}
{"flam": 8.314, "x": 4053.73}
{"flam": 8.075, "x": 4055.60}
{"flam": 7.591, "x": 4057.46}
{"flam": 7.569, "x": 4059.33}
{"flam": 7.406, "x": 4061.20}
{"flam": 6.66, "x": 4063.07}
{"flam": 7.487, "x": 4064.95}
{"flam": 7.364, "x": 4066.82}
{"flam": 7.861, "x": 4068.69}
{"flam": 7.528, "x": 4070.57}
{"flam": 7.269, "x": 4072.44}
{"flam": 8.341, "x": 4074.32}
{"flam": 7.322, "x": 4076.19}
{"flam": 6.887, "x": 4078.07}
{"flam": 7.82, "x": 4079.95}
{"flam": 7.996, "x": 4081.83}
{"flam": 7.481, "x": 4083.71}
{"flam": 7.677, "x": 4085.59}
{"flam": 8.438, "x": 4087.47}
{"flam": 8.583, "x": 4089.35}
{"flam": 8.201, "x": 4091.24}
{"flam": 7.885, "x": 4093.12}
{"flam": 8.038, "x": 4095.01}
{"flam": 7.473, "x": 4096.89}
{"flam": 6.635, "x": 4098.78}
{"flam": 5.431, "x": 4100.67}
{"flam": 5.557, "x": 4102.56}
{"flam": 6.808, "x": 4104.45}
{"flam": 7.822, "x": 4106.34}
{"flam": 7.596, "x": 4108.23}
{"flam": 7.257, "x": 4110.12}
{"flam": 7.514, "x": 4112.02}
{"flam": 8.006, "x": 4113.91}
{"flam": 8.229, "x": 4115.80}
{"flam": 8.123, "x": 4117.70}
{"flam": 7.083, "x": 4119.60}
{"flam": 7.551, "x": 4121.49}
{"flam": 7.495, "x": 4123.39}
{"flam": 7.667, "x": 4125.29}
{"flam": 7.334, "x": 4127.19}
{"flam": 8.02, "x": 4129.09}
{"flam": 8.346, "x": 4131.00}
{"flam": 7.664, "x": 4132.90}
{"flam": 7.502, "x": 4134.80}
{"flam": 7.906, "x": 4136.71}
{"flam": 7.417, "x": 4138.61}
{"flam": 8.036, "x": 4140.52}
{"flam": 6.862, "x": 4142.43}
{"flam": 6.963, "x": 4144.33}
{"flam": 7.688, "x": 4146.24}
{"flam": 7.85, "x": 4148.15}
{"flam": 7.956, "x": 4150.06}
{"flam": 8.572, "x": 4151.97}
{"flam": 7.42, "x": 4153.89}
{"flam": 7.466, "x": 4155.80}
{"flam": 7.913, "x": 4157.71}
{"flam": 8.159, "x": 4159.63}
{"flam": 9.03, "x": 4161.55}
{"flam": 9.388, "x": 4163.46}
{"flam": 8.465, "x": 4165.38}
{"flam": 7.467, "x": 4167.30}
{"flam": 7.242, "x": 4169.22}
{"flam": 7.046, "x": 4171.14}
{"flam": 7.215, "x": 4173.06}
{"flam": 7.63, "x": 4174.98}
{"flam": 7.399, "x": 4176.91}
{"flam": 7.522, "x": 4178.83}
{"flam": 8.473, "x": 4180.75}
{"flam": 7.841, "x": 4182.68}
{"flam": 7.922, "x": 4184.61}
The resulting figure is 1.6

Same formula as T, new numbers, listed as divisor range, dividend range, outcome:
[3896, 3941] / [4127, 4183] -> 1.87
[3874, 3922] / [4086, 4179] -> 1.47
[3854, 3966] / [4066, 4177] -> 1.64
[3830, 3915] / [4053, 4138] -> 1.54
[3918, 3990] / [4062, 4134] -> 1.71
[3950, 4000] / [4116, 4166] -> 1.47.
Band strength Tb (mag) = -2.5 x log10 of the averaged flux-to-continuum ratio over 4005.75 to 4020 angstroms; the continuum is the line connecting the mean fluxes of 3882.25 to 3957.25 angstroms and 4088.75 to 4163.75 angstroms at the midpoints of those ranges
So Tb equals -0.24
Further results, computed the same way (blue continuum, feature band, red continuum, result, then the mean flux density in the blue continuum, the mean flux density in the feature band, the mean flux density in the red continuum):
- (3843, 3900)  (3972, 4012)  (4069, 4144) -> -0.08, 5.69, 7.17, 7.56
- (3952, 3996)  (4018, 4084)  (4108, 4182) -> -0.16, 5.6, 7.61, 7.76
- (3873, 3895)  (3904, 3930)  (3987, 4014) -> 0.19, 5.65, 5.18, 7.62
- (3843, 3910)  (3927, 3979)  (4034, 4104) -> 0.45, 5.67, 4.23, 7.54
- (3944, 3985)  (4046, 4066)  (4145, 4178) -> -0.20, 5.18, 7.74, 7.87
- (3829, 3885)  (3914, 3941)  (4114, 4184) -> 0.48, 5.29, 3.78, 7.78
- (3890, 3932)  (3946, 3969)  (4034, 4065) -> 0.22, 5.36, 4.96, 7.62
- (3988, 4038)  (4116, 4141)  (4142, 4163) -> 0.02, 7.62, 7.71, 7.87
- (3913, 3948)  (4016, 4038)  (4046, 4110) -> -0.19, 4.17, 7.61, 7.56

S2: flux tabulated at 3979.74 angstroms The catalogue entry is 6.847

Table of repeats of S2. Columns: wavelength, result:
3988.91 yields 7.236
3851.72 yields 6.617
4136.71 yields 7.906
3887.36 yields 4.451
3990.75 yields 7.434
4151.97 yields 8.572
